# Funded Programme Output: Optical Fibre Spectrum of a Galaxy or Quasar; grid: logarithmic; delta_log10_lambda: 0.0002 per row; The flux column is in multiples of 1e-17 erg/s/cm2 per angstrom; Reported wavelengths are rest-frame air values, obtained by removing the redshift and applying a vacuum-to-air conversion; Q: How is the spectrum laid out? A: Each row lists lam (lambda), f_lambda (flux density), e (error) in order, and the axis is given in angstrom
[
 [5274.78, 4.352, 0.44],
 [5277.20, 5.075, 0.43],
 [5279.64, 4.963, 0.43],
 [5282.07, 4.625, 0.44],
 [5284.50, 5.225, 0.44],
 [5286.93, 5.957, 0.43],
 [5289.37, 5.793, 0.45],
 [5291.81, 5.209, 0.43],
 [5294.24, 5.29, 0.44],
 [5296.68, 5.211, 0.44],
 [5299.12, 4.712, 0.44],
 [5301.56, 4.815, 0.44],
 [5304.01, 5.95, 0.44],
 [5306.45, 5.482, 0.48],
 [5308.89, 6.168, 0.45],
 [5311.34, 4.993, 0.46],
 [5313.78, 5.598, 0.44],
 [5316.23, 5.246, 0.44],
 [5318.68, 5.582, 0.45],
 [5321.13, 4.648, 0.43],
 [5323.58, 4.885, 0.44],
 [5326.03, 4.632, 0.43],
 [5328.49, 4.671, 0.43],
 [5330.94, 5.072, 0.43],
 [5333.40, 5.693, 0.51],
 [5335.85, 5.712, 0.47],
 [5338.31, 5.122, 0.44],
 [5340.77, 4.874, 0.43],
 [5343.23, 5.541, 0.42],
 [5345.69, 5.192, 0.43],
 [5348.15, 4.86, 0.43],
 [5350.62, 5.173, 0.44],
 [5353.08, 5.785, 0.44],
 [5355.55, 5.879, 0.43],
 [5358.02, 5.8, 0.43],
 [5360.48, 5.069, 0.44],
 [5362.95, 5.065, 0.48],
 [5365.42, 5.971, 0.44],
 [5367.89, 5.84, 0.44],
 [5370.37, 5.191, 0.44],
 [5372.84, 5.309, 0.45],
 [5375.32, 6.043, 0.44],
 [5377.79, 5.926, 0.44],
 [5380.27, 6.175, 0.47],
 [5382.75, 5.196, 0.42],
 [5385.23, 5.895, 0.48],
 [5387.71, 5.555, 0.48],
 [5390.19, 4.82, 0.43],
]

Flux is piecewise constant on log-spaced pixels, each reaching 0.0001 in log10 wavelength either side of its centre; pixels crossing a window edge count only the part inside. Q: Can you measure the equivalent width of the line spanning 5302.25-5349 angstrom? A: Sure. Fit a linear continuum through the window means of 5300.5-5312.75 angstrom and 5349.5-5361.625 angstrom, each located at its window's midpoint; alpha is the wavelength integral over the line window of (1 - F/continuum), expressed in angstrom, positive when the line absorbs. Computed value 2.19 angstrom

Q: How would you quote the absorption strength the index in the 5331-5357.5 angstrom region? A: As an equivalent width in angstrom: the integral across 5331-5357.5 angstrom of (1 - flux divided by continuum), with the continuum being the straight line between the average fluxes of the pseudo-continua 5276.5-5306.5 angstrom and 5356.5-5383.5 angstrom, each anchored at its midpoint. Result 0.5 angstrom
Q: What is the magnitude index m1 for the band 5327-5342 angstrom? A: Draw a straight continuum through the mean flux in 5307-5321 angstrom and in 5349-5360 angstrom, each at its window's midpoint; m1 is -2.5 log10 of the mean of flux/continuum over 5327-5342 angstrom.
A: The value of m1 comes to 0.069 mag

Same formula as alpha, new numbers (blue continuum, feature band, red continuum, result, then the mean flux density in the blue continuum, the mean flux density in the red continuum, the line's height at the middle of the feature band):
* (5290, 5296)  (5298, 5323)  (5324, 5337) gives -0.4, 5.3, 5.14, 5.22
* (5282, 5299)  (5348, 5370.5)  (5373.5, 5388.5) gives 0.7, 5.34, 5.79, 5.68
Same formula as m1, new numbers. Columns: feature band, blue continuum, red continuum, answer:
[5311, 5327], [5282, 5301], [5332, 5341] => 0.05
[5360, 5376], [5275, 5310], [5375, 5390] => 0.03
